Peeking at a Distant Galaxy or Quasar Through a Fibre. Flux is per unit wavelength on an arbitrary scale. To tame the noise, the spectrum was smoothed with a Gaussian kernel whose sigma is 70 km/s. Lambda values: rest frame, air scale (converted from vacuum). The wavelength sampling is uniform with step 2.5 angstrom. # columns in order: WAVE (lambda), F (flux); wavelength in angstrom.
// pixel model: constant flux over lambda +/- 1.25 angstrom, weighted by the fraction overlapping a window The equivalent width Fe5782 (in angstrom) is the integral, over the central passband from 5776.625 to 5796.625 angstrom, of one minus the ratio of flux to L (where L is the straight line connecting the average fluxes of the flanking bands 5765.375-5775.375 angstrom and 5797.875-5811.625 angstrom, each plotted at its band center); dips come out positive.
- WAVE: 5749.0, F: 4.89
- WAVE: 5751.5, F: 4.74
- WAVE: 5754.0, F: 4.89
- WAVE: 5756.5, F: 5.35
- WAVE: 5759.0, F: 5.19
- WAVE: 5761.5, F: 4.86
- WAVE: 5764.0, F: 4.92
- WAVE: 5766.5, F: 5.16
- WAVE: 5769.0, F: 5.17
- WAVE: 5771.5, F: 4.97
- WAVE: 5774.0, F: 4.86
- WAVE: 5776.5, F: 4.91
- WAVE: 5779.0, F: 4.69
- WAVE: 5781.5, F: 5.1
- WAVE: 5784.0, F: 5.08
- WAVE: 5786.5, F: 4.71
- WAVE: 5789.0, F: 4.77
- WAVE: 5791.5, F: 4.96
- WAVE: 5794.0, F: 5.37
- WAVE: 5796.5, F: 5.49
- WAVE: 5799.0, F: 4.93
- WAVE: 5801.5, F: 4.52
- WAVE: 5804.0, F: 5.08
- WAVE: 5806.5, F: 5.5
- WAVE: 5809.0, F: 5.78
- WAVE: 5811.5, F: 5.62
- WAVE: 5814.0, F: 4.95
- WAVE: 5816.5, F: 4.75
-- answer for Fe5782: 0.5 angstrom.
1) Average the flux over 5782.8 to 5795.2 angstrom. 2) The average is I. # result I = 4.98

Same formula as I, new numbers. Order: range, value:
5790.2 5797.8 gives 5.27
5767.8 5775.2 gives 5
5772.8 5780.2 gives 4.82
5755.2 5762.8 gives 5.13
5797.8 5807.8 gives 5.01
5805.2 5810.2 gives 5.63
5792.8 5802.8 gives 5.08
